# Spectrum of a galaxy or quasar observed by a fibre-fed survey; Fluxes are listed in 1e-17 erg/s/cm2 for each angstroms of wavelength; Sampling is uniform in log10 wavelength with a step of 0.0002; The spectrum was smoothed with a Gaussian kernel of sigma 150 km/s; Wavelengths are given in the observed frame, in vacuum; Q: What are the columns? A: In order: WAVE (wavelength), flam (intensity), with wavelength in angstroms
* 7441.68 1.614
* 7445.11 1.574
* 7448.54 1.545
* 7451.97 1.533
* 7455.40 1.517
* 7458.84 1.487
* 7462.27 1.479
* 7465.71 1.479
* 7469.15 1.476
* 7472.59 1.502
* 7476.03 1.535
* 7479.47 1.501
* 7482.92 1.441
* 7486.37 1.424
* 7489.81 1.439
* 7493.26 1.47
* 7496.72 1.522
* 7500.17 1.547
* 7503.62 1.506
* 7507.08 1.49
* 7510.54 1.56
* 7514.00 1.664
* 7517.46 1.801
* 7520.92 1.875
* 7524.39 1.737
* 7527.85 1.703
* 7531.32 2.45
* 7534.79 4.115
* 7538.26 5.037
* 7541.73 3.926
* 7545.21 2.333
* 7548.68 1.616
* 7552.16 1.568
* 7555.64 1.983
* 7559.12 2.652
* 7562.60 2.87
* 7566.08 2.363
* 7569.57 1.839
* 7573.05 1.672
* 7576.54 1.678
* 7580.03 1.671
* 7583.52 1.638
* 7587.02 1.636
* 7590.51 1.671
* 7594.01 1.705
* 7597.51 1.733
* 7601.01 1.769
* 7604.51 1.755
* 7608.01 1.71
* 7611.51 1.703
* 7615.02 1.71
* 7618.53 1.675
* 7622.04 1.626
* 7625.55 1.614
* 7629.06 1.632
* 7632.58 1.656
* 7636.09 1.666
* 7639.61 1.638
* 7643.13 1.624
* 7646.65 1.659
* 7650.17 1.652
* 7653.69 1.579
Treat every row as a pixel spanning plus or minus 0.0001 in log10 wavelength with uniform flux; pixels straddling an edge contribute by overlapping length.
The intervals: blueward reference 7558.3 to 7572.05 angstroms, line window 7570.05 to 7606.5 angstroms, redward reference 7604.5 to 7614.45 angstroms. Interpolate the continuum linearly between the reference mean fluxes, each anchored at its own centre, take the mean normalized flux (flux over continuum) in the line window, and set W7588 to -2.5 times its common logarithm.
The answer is 0.19 mag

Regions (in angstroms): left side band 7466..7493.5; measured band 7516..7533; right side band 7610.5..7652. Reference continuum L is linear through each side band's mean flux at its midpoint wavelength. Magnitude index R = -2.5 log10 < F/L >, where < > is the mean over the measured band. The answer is -0.24 mag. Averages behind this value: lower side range 1.47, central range 1.91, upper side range 1.65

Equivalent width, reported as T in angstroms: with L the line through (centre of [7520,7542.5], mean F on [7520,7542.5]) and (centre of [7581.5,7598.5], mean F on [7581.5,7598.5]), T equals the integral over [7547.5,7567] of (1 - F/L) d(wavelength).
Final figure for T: 1.5 angstroms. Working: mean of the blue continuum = 2.98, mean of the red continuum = 1.67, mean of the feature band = 2.18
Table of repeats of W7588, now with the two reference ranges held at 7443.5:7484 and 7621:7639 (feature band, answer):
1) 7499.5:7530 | -0.08 mag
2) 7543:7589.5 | -0.24 mag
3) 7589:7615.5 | -0.07 mag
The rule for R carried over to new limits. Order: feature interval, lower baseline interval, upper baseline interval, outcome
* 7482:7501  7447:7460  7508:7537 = 0.26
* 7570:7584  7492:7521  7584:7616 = 0.00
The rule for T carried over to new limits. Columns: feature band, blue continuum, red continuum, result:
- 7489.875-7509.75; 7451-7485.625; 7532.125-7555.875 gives 5.7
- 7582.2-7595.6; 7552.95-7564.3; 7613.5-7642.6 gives 2.7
